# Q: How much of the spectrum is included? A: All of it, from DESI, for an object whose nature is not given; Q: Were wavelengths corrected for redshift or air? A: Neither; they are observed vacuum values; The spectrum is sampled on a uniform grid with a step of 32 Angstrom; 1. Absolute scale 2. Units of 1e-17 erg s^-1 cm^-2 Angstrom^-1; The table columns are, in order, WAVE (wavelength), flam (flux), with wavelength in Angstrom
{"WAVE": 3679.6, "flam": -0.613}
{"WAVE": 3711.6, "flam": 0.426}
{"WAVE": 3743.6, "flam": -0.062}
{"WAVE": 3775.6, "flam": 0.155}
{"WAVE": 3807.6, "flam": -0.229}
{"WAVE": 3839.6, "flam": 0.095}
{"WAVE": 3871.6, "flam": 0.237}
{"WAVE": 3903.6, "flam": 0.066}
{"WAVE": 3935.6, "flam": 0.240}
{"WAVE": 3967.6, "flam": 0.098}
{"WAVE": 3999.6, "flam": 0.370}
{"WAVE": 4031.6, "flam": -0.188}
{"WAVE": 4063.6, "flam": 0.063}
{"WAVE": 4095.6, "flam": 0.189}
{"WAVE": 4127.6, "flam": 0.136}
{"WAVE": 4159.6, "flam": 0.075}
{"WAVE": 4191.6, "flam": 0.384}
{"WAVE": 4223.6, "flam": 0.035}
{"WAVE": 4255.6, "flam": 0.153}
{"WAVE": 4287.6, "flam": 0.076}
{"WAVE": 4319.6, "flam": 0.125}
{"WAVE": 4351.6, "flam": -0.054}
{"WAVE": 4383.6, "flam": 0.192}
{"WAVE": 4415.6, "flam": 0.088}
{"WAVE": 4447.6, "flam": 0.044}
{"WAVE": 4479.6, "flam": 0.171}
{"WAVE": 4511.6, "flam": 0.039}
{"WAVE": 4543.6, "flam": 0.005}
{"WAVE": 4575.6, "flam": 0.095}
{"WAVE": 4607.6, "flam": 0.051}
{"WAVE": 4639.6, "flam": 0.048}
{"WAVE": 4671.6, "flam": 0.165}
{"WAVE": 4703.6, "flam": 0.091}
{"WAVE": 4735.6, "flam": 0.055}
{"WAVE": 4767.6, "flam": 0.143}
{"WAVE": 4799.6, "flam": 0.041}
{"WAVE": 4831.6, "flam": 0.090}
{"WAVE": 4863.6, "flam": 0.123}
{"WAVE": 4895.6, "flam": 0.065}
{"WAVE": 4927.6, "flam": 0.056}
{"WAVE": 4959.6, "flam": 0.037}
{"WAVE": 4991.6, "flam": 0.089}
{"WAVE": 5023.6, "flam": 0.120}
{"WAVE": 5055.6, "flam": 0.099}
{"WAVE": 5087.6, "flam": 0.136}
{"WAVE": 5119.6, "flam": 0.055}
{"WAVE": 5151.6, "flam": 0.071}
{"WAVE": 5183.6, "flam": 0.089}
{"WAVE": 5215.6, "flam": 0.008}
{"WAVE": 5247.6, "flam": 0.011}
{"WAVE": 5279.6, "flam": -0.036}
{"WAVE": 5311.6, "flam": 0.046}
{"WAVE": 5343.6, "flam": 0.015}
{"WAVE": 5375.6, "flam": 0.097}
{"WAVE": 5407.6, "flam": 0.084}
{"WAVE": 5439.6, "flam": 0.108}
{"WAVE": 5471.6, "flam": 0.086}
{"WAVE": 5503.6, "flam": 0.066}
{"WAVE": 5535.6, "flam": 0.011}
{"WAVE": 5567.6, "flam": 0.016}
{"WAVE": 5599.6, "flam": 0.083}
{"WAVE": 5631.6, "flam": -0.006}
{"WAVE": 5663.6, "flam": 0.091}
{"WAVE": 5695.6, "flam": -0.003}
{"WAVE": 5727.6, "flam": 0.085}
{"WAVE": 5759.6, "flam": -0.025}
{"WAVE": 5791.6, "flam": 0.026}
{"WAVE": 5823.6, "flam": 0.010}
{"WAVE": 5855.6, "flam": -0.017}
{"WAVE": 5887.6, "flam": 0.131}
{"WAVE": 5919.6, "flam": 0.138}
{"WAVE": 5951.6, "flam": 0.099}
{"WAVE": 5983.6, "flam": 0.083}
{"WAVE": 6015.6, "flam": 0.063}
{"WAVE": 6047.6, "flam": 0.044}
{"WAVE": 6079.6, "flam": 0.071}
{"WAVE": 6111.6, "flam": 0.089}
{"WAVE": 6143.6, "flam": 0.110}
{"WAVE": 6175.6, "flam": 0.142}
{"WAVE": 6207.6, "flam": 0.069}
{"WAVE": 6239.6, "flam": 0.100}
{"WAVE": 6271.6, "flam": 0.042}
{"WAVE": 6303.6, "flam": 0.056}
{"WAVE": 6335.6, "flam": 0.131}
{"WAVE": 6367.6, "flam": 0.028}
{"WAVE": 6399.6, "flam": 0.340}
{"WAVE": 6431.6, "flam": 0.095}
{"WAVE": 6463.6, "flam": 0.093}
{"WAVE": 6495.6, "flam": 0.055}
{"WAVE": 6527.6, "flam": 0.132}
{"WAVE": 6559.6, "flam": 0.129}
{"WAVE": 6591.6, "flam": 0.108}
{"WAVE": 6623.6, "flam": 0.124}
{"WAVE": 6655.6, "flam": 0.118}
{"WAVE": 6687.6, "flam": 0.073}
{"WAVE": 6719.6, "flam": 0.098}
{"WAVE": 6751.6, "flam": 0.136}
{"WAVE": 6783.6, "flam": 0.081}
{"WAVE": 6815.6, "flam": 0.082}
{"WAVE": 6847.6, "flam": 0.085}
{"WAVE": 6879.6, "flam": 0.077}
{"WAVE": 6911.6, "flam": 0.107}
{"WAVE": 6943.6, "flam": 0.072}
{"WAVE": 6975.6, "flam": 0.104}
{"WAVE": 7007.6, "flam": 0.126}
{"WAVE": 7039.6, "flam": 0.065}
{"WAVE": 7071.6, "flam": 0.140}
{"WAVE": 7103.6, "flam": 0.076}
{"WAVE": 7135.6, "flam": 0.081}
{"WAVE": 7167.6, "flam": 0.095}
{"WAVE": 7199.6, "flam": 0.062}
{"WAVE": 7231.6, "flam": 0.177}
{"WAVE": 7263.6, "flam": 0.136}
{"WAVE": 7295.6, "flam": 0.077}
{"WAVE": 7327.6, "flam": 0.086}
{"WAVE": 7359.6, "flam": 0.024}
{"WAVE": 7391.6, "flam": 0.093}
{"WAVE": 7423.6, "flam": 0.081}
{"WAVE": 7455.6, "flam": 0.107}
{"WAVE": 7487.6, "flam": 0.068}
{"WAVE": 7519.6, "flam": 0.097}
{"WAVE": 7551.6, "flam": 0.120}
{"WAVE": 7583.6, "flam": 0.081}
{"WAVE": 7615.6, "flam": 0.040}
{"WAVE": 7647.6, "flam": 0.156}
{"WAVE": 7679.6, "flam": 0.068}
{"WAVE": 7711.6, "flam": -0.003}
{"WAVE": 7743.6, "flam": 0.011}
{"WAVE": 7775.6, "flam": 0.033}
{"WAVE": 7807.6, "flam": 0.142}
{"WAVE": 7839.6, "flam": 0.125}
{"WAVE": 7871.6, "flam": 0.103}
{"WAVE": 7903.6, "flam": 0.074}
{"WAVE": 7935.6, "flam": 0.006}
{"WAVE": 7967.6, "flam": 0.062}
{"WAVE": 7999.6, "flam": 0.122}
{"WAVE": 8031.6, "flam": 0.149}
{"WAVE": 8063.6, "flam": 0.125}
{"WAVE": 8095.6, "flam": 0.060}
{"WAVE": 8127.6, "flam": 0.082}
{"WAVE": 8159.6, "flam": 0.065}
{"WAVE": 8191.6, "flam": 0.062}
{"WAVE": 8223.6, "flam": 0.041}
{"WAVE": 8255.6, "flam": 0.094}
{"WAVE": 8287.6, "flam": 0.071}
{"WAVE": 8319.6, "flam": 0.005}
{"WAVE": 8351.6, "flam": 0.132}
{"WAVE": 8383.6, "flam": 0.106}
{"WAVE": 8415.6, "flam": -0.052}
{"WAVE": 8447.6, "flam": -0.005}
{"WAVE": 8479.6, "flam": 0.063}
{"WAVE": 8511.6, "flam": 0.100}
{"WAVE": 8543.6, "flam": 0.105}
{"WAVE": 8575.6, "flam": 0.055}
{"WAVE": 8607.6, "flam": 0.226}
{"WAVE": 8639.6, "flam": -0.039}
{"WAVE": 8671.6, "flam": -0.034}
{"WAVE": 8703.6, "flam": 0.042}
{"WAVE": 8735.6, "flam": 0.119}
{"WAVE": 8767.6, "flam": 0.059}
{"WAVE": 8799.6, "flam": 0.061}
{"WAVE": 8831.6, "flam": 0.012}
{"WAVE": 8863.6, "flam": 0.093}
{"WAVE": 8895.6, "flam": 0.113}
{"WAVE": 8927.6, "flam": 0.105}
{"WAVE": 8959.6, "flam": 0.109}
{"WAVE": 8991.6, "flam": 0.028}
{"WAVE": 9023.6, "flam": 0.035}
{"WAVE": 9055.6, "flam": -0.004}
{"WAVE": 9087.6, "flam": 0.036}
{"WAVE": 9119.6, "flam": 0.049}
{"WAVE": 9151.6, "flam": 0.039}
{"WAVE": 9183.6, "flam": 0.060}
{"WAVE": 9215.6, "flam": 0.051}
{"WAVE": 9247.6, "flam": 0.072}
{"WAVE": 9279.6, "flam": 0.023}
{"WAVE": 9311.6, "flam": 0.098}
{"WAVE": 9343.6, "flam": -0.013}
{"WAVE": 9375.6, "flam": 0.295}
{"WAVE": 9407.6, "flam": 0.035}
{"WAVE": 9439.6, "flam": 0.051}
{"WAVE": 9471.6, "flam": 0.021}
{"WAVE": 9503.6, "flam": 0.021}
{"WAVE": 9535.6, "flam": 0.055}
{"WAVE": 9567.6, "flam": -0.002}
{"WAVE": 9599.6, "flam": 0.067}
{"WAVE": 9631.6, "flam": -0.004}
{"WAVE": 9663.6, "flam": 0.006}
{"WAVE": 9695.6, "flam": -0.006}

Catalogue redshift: 0.72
